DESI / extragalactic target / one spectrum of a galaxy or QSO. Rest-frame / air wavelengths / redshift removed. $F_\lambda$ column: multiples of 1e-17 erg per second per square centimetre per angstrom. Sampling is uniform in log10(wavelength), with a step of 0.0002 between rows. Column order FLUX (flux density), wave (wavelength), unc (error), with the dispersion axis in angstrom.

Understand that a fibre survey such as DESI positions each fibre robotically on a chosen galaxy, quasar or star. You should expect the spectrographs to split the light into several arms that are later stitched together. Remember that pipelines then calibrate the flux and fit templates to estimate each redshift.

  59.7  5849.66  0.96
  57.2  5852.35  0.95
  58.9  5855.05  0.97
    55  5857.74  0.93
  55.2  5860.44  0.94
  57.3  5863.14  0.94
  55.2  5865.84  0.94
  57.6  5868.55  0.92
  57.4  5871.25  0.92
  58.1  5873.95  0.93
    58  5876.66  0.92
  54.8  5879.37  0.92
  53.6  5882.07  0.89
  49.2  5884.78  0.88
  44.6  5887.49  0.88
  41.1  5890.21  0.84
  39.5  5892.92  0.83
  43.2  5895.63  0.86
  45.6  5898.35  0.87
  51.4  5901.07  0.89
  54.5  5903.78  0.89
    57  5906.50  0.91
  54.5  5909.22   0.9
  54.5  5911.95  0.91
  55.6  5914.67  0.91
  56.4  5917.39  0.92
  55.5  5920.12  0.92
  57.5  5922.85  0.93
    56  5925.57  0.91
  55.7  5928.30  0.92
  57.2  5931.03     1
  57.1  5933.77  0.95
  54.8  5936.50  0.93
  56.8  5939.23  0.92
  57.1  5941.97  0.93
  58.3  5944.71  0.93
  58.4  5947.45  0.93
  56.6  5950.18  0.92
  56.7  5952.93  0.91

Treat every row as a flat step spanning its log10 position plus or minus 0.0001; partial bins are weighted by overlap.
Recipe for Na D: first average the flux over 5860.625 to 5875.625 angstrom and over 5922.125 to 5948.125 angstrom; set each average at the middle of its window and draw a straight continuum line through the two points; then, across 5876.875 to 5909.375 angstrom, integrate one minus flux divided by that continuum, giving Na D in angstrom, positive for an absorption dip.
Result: 4.4 angstrom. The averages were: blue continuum 57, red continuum 56.8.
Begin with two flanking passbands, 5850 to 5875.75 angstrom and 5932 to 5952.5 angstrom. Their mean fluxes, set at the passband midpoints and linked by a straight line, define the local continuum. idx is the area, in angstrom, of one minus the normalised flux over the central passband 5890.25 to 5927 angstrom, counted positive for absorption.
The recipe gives 3.2 angstrom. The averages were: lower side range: 57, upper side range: 57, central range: 52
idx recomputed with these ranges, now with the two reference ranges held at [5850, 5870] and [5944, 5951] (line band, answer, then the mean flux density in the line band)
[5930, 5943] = 0.26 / 56.6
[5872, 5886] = 0.52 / 54.9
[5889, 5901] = 2.91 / 43.3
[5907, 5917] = 0.39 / 55.2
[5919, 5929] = 0.24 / 56.2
